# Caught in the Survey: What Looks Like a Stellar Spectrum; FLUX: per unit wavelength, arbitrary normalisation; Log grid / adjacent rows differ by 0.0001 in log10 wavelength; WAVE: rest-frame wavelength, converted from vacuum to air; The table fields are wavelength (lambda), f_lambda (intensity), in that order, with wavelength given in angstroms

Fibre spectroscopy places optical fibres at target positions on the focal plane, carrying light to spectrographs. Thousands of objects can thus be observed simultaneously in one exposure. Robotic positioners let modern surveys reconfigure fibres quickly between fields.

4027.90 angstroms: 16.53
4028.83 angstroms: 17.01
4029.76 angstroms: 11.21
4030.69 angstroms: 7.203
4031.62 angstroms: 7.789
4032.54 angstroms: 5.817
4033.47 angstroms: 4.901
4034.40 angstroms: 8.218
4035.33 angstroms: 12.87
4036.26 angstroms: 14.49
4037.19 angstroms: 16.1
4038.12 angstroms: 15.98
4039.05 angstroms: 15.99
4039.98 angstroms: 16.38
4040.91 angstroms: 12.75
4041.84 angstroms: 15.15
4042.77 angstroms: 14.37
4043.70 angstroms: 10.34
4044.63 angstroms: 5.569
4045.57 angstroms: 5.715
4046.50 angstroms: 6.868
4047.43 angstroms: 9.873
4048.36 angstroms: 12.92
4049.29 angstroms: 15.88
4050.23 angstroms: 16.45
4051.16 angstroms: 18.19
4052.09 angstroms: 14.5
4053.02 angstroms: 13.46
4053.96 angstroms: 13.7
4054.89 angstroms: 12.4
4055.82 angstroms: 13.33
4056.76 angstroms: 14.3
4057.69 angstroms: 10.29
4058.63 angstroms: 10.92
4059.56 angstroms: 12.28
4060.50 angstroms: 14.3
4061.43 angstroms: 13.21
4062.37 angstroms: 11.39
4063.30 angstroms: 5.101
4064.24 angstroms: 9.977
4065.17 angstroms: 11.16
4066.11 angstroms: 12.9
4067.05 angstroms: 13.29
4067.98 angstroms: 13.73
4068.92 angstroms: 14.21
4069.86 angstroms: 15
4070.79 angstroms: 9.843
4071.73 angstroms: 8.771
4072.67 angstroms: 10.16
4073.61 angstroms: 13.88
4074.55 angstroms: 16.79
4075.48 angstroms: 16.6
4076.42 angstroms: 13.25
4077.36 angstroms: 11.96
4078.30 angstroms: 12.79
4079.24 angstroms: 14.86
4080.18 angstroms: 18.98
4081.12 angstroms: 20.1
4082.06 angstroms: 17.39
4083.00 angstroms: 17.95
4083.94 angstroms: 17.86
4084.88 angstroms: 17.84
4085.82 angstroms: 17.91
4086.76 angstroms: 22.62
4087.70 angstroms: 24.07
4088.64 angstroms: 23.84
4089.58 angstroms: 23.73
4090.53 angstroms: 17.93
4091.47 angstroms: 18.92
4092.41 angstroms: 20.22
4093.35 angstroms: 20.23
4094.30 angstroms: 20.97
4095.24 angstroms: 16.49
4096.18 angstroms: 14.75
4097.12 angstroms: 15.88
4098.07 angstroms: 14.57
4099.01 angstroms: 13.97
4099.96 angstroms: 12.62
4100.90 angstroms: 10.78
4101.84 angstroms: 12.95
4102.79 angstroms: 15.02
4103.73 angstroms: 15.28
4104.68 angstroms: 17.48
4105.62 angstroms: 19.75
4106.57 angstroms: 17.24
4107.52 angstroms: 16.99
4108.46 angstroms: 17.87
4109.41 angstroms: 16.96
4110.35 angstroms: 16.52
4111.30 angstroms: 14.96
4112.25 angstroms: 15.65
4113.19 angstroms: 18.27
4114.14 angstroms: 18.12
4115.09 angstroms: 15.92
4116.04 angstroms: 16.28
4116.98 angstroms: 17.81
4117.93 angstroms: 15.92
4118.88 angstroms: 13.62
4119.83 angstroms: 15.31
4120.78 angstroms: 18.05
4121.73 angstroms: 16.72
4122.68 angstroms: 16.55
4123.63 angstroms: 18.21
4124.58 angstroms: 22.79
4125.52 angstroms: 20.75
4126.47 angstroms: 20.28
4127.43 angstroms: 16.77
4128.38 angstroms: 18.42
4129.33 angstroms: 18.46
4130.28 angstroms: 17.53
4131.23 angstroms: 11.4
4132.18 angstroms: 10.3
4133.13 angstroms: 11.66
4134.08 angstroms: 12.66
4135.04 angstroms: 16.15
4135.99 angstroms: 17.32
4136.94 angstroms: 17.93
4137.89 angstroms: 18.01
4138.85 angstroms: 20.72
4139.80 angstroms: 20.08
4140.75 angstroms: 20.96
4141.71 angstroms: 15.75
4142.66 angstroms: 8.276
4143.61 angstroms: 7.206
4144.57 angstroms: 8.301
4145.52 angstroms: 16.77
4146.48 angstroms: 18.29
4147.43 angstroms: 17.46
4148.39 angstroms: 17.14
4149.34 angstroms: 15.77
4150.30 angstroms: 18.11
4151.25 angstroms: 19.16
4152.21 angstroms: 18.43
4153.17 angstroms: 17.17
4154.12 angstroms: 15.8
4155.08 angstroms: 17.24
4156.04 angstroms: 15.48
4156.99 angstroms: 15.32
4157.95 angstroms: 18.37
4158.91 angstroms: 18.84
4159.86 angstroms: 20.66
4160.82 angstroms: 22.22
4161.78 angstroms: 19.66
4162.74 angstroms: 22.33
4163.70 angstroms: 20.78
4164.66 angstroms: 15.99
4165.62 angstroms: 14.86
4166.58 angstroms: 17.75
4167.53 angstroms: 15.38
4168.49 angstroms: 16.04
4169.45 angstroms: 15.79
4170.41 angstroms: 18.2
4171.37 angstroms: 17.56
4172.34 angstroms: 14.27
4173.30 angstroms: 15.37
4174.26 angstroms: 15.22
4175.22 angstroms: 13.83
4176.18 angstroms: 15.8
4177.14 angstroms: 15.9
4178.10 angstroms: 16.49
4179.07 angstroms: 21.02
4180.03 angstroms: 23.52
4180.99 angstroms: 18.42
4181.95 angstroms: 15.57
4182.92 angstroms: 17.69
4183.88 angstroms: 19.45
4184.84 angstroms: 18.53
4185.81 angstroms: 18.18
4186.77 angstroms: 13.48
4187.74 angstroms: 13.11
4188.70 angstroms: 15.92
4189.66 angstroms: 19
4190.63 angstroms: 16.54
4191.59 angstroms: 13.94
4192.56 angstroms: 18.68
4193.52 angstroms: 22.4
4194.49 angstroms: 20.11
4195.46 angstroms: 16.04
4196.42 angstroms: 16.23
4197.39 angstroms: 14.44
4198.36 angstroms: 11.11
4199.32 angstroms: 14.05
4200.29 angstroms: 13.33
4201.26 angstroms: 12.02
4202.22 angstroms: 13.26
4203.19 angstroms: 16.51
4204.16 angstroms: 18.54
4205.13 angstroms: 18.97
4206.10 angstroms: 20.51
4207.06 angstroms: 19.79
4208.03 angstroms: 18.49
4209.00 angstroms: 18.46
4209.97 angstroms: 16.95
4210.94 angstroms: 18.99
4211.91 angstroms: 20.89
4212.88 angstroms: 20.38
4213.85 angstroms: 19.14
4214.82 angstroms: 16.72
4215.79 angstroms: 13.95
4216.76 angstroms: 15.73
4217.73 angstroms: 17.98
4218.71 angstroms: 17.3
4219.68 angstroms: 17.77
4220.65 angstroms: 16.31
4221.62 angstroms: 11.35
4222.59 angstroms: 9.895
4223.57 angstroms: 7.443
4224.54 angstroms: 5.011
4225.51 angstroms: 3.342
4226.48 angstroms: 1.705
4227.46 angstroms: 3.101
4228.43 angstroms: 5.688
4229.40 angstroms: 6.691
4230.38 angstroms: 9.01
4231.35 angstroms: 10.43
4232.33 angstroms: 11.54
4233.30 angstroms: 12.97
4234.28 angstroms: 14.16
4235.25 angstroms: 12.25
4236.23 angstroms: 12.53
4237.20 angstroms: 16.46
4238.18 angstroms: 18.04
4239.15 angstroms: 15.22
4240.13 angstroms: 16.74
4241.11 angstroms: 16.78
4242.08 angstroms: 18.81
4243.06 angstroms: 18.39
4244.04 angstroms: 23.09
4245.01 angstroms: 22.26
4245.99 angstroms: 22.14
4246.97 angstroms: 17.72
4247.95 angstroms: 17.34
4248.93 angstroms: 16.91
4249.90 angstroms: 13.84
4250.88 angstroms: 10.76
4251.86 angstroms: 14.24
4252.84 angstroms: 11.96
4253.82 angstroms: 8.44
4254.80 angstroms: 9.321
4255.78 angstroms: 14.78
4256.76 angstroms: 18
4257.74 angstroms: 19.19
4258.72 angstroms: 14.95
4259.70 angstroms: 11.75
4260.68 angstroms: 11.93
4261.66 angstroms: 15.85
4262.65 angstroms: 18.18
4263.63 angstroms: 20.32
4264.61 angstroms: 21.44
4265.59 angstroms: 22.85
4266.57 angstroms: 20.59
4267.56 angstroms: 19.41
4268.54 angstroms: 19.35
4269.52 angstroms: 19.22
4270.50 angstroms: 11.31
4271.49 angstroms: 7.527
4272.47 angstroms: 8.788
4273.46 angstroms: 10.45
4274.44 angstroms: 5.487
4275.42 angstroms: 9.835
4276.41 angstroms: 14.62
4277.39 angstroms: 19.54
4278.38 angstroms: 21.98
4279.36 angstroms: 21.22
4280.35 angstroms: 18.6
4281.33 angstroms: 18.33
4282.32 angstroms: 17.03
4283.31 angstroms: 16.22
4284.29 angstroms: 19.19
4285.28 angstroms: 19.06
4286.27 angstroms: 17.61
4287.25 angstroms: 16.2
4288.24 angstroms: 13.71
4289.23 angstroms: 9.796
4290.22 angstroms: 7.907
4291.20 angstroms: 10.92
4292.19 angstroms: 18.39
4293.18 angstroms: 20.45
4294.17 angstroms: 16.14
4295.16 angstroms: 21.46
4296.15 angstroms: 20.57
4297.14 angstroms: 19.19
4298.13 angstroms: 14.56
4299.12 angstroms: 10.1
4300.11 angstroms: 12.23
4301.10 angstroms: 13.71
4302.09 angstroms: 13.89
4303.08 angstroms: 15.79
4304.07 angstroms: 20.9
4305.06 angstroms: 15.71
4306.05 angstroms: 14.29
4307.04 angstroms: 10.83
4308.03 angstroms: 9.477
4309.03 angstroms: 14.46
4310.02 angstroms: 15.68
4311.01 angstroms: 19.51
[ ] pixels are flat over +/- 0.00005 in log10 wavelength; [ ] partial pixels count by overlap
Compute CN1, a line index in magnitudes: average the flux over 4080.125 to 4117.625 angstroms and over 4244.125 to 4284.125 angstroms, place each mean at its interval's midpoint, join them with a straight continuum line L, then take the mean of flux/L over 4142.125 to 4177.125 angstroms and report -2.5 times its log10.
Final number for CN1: 0.03 mag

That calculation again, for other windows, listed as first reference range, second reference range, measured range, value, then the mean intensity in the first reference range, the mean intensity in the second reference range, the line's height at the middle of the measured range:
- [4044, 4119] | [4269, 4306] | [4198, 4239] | 0.11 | 15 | 15.3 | 15.2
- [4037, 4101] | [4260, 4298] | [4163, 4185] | -0.11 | 14.6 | 16.3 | 15.5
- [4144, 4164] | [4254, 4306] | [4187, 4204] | 0.09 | 17.7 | 15.8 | 17.1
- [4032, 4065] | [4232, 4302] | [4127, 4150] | -0.15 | 12.1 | 15.8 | 13.6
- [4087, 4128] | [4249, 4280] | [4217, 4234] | 0.49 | 17.4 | 15.1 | 15.7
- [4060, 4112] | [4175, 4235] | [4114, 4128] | -0.13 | 15.7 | 15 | 15.5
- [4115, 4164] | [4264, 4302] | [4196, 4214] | -0.03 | 16.9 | 15.9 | 16.5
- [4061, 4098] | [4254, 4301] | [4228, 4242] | 0.21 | 15.8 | 15.8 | 15.8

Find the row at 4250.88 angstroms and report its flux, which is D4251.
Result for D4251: 10.76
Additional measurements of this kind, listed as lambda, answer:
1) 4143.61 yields 7.206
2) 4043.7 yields 10.34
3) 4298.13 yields 14.56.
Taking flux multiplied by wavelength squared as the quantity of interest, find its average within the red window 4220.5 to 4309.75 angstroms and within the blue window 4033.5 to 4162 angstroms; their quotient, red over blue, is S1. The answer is 1.0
